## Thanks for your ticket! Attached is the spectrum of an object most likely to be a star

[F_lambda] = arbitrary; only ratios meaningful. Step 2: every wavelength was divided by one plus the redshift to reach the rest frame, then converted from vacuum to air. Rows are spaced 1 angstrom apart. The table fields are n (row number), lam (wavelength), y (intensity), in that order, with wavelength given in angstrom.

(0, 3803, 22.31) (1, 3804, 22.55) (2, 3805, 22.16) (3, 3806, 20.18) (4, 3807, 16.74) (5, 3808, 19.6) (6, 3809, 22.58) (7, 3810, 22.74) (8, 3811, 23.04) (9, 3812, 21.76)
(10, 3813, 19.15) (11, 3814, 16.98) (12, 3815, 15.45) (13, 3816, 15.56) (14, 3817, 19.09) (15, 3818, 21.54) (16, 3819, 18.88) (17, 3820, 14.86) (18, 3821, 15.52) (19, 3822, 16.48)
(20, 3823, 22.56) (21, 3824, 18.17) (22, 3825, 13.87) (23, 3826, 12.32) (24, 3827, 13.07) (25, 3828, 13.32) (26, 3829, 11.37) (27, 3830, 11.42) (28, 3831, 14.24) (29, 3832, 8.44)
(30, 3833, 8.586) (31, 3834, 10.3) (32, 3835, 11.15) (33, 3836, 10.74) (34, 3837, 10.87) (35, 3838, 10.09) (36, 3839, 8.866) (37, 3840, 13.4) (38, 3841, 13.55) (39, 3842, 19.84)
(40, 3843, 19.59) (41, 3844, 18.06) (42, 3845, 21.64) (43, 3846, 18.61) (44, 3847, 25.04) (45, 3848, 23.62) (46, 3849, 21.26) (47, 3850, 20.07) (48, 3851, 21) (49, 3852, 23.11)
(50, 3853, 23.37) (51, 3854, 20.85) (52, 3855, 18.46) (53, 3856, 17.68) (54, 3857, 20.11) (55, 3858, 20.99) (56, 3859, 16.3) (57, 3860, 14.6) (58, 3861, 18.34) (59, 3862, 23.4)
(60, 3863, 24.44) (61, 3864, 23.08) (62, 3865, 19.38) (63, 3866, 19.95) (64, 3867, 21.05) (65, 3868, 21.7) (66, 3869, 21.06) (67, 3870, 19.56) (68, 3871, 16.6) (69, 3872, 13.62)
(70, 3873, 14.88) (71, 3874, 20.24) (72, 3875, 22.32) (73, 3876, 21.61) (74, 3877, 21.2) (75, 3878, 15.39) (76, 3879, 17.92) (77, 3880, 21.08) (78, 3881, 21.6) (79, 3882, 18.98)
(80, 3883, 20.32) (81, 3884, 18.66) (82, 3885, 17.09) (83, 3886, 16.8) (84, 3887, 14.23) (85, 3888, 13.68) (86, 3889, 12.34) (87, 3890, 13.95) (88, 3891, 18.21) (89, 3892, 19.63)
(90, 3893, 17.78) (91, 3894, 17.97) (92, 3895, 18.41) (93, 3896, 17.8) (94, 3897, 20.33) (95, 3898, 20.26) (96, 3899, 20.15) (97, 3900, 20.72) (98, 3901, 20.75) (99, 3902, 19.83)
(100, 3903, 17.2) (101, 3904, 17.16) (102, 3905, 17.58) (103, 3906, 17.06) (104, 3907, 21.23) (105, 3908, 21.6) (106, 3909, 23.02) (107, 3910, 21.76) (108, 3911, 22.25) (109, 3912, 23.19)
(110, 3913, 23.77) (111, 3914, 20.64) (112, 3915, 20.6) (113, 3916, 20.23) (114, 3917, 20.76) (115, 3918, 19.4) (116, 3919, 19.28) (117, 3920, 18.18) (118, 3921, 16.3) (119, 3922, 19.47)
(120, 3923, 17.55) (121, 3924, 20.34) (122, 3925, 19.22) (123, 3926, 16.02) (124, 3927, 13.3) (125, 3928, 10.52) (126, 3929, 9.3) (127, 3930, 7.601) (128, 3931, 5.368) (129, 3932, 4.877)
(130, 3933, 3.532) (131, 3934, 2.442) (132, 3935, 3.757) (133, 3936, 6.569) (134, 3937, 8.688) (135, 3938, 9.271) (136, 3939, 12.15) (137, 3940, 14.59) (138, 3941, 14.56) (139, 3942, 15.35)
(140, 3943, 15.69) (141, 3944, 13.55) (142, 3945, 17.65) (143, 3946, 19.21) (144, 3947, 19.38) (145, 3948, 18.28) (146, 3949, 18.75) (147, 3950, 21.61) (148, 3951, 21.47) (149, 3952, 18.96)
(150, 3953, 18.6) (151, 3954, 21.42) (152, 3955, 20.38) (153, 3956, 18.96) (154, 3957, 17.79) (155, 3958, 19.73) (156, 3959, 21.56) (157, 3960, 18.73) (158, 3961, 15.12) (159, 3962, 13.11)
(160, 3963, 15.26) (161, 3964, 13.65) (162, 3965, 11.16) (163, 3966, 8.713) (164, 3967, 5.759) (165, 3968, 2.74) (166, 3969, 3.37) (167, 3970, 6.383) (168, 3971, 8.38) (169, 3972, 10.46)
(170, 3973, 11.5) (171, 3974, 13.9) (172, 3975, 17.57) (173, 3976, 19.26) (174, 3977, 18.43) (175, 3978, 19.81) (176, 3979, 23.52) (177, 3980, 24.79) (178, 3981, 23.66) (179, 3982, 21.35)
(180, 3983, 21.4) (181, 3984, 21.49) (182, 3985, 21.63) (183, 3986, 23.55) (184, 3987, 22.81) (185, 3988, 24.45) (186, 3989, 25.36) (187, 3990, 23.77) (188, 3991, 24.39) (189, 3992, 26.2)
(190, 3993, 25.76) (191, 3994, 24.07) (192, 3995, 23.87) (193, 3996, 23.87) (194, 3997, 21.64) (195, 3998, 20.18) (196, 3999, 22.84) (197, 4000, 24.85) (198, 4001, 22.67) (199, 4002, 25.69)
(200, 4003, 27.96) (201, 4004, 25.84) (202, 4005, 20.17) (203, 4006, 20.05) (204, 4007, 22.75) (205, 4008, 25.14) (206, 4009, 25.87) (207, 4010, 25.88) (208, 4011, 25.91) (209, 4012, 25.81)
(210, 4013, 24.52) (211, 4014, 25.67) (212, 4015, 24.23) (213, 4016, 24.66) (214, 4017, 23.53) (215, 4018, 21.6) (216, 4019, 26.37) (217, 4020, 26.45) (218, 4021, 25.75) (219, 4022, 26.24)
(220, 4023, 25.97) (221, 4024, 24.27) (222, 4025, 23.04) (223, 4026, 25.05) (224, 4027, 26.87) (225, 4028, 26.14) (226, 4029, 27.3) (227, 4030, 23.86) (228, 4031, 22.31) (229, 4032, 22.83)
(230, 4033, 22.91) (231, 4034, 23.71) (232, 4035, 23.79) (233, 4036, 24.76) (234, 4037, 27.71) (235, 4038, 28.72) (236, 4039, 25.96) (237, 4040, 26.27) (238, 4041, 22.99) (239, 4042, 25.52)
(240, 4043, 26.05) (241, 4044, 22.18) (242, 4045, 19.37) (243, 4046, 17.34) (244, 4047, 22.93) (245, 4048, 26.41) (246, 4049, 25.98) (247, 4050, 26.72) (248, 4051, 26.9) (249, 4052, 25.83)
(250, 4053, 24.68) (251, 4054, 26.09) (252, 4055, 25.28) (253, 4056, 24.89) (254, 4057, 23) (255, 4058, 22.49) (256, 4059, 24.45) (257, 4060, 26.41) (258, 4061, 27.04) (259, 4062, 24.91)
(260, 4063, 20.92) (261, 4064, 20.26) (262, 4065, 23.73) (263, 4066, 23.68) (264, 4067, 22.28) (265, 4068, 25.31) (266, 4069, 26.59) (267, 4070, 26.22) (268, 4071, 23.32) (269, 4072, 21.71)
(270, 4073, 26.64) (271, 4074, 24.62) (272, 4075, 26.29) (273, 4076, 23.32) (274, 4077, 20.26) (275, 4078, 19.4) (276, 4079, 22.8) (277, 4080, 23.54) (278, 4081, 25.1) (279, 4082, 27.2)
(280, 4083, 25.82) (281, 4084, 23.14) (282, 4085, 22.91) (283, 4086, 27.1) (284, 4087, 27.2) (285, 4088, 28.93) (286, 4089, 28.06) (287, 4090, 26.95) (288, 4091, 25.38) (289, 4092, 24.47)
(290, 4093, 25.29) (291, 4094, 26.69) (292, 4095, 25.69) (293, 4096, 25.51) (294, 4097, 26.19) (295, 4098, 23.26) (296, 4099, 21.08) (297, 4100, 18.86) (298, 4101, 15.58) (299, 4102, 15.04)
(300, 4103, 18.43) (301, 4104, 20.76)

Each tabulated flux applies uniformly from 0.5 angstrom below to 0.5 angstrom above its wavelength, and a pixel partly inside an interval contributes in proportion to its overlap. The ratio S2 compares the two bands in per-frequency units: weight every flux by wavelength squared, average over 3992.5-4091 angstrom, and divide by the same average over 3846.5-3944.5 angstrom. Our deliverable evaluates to 1.5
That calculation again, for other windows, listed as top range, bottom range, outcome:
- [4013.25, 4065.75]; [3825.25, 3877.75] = 1.55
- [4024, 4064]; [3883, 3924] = 1.39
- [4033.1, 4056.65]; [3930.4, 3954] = 1.94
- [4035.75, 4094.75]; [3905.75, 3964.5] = 1.62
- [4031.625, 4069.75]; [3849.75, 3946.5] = 1.51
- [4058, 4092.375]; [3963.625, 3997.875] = 1.41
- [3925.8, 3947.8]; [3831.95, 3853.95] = 0.70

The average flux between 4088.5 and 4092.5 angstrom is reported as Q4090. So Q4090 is 26.2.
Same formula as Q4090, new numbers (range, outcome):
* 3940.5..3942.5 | 15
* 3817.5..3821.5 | 17.7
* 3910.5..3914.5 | 22.5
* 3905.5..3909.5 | 20.7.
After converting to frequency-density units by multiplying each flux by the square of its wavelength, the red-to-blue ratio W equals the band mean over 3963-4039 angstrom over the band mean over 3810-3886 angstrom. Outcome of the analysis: 1.32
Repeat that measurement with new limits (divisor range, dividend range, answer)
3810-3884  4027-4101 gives 1.53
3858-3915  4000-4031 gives 1.38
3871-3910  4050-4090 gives 1.46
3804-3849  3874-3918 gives 1.20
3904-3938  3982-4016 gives 1.60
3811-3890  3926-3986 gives 0.88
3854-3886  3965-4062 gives 1.25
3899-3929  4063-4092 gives 1.39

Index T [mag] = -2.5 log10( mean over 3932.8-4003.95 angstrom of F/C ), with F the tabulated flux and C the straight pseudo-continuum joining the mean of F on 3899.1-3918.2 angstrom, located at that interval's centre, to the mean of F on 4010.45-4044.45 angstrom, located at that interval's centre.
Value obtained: 0.29 mag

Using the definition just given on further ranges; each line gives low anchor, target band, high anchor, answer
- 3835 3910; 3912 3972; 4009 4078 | 0.39 mag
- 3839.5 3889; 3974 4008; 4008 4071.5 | 0.02 mag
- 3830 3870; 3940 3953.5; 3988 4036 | 0.22 mag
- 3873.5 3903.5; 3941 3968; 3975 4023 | 0.28 mag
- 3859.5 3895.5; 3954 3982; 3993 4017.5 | 0.43 mag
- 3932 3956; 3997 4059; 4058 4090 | -0.17 mag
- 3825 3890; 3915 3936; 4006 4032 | 0.46 mag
